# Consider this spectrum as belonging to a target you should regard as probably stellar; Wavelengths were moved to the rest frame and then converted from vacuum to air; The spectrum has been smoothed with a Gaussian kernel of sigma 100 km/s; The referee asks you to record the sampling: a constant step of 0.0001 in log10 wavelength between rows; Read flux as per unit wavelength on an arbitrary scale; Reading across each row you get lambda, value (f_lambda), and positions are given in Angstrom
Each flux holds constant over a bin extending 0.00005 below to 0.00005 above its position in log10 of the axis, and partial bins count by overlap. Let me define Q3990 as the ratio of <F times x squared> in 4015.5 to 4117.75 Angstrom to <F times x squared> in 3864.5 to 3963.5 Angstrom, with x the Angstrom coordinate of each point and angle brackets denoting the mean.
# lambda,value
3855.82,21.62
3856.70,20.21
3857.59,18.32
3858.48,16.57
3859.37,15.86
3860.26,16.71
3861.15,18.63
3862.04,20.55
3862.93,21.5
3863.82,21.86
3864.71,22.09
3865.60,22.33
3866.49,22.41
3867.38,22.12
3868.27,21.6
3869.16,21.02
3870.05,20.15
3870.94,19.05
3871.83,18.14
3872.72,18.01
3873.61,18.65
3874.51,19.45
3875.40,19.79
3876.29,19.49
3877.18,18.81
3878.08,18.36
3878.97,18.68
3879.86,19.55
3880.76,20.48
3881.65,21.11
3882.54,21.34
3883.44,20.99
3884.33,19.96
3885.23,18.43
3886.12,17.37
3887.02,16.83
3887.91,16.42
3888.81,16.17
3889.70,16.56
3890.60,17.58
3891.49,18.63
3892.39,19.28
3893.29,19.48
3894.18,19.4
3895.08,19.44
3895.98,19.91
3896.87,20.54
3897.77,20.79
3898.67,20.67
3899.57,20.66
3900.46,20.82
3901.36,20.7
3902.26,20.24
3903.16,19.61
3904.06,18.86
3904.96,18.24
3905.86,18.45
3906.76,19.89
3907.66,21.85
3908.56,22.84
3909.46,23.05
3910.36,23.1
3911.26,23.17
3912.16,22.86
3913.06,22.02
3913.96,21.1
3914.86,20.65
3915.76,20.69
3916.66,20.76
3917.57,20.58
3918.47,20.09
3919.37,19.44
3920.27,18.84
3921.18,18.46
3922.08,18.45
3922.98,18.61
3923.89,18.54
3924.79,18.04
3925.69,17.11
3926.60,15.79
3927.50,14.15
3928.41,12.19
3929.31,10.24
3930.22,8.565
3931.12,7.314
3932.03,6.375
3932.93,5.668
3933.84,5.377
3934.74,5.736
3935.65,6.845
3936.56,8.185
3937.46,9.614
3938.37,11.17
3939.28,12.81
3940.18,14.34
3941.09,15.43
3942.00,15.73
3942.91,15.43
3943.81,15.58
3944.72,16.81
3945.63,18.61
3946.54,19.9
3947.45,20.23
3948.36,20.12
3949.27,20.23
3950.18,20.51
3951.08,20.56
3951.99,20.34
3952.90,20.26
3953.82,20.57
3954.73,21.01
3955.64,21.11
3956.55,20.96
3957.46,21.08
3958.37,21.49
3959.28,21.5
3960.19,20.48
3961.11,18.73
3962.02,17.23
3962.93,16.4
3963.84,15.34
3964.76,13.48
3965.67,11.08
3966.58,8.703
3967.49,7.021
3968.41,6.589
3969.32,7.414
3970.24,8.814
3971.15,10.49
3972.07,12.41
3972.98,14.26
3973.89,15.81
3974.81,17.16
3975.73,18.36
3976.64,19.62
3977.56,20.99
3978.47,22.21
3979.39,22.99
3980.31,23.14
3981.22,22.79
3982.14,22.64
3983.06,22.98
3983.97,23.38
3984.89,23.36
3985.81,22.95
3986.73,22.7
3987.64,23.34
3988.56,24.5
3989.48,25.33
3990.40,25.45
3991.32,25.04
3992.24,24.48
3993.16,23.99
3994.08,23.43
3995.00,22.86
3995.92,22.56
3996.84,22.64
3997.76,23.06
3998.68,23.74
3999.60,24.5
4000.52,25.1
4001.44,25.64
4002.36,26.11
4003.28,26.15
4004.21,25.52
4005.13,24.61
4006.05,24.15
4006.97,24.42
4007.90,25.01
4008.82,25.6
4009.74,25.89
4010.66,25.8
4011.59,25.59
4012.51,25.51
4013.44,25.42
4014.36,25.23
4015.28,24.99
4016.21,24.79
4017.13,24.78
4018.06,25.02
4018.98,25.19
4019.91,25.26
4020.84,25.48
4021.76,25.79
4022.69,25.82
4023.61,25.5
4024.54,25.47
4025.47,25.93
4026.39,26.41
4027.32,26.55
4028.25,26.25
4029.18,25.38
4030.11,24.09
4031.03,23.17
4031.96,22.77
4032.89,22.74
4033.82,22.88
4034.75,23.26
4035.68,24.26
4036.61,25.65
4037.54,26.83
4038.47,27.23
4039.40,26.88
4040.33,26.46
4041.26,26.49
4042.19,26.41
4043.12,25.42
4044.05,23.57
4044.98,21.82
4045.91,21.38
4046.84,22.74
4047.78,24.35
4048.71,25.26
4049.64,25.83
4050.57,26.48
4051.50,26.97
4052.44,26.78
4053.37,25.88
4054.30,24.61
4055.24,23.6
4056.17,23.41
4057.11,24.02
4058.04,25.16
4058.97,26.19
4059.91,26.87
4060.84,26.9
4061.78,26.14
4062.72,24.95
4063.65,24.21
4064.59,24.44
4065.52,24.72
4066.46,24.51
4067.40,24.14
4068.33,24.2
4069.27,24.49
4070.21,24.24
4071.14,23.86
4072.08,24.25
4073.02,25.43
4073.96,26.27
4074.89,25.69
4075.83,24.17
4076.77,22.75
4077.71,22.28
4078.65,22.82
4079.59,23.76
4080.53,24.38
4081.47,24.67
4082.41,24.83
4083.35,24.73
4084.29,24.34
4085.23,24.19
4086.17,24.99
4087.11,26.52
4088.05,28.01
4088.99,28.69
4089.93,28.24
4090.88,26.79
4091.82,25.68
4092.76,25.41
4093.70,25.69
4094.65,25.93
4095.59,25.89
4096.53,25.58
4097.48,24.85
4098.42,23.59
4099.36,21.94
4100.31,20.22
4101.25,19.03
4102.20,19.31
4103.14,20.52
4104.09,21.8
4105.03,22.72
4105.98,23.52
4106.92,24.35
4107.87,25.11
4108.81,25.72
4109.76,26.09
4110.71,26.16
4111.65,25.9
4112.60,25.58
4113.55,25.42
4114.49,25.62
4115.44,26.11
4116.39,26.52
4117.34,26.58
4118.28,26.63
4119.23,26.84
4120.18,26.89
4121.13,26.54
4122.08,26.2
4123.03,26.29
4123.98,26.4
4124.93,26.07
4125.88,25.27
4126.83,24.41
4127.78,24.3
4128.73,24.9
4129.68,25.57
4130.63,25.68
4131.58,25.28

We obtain 1.5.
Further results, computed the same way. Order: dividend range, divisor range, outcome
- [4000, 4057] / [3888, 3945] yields 1.57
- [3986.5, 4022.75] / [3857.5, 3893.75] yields 1.37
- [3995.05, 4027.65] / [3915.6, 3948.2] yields 1.80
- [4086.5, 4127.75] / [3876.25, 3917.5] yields 1.40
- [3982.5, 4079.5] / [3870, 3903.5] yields 1.38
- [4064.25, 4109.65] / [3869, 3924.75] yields 1.36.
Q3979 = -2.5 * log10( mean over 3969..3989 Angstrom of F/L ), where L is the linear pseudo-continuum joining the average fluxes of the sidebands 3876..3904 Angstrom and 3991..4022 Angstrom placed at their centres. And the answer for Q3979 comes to 0.22 mag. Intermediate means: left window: 19.3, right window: 24.8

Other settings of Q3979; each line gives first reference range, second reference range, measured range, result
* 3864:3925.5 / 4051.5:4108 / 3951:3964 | 0.08 mag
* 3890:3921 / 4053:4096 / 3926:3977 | 0.42 mag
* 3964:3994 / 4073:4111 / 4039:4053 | -0.14 mag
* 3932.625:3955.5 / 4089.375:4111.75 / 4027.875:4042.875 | -0.22 mag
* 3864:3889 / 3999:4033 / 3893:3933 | 0.14 mag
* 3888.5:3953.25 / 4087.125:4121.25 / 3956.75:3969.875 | 0.27 mag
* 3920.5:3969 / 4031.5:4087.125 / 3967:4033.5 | -0.14 mag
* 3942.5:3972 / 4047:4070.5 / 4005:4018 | -0.18 mag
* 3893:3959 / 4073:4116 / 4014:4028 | -0.18 mag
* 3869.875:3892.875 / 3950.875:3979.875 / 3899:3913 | -0.16 mag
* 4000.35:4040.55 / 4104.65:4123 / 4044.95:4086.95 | 0.04 mag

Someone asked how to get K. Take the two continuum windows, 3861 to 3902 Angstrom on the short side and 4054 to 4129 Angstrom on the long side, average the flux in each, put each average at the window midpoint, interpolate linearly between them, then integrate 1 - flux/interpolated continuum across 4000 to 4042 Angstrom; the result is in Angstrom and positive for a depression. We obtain -3.9 Angstrom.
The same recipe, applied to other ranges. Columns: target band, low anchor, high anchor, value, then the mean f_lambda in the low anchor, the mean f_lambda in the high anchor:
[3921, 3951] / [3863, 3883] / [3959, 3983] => 5.9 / 20.2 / 16.1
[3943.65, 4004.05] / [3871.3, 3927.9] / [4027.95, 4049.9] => 6.5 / 19.5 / 24.6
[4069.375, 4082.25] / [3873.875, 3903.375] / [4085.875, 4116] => -0.1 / 19.3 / 24.7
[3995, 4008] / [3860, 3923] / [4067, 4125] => -1.1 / 19.9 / 24.9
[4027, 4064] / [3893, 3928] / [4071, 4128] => -2.4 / 19.9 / 24.9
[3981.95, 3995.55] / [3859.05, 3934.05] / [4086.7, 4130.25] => -1.4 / 18.7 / 25.1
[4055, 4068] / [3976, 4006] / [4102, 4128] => -0.2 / 23.7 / 25.2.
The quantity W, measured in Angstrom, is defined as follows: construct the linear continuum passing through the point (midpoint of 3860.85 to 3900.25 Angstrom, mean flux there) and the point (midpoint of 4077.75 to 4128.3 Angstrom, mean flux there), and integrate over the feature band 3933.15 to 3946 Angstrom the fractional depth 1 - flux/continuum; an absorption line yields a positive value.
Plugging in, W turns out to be 5.5 Angstrom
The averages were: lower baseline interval 19.7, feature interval 12.1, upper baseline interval 25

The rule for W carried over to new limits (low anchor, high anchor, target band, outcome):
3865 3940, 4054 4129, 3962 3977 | 5.6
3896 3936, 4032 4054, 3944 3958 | -0.4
